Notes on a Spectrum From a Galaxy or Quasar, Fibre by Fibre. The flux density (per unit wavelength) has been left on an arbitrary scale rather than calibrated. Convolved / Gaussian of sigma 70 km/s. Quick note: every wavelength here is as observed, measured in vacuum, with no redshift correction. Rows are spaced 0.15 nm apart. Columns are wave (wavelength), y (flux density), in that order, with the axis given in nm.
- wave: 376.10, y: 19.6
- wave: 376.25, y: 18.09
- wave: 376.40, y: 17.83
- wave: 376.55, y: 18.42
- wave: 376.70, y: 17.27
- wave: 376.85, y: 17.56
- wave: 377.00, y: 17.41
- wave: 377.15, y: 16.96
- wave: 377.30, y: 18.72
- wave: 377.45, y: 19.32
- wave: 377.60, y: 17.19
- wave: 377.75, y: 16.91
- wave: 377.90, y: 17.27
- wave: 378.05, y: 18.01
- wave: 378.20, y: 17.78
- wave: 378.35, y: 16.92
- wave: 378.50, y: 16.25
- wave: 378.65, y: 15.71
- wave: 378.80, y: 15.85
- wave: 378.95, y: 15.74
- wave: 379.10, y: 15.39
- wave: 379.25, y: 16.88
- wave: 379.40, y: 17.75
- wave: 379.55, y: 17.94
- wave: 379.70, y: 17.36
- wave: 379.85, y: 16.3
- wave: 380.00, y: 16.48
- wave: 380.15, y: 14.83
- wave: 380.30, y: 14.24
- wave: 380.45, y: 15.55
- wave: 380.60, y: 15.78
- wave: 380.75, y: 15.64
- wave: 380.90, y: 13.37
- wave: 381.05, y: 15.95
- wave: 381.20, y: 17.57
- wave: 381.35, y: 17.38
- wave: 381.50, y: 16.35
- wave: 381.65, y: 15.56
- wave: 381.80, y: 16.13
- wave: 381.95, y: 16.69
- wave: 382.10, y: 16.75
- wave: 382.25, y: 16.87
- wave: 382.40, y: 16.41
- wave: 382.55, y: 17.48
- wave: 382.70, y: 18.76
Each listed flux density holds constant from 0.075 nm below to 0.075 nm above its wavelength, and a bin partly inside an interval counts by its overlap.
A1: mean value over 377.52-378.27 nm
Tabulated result 17.4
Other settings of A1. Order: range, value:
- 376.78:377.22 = 17.3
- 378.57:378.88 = 15.8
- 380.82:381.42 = 16.1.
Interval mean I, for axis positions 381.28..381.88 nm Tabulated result 16.3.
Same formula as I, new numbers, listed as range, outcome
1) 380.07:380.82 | 15.2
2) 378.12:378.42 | 17.4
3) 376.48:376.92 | 17.7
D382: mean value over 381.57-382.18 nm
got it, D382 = 16.3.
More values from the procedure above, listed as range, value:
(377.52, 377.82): 17.1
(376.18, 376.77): 17.9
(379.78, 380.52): 15.5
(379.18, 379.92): 17.3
